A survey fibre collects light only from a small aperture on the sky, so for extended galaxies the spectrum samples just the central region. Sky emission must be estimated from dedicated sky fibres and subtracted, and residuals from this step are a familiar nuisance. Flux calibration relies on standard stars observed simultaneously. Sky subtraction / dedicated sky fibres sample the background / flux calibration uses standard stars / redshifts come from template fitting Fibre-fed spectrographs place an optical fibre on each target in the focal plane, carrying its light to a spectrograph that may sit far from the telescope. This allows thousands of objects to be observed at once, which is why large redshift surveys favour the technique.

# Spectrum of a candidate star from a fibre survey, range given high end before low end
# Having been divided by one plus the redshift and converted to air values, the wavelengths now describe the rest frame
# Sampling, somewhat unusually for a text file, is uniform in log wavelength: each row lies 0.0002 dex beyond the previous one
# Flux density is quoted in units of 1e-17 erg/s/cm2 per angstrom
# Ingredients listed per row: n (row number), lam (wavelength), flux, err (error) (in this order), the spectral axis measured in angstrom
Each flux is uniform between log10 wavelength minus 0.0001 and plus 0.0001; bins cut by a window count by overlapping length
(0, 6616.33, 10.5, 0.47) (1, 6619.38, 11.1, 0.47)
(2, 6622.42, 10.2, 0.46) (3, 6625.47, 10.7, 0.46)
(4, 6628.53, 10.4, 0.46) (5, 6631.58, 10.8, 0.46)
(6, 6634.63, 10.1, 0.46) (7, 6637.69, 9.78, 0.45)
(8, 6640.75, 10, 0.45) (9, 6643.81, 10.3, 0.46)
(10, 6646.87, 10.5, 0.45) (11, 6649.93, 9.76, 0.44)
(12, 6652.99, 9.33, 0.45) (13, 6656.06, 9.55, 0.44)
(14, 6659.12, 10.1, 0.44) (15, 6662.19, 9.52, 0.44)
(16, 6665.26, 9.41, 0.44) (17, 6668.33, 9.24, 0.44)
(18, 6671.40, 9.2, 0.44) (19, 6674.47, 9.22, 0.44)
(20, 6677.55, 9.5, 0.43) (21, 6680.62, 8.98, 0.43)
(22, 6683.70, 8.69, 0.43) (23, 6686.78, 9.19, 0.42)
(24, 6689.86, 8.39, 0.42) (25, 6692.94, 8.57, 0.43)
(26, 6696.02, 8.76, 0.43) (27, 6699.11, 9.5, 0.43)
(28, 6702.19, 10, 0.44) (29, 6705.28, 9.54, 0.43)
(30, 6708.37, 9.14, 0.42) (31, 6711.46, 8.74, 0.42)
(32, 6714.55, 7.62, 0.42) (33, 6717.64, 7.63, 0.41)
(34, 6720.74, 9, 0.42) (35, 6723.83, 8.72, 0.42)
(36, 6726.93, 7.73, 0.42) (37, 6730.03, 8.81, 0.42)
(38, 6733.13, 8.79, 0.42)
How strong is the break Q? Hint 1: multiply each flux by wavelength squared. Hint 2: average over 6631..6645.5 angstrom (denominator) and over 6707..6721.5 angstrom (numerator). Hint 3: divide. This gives 0.84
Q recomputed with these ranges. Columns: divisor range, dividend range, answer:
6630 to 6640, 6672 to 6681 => 0.92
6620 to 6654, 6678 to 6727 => 0.88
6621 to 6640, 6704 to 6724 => 0.86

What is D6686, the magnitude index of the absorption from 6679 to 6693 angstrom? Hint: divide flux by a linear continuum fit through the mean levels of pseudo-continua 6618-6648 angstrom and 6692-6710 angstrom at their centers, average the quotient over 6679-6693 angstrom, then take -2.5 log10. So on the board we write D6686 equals 0.09 mag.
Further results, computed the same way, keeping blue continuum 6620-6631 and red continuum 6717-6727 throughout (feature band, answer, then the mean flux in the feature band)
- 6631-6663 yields 0.01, 9.96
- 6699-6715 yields -0.05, 9.16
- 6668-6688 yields 0.03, 9.14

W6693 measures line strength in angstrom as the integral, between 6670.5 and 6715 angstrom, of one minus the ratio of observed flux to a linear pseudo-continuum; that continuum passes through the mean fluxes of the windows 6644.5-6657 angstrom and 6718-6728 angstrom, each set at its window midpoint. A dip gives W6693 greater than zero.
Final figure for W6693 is -0.2 angstrom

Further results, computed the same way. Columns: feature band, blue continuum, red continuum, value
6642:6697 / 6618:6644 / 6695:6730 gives 1.52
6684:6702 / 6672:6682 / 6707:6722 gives -0.15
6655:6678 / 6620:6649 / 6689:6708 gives 0.65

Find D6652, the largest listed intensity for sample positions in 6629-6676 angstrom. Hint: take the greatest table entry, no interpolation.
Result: 10.8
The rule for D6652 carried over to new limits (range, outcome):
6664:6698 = 9.5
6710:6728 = 9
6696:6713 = 10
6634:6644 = 10.3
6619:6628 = 11.1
